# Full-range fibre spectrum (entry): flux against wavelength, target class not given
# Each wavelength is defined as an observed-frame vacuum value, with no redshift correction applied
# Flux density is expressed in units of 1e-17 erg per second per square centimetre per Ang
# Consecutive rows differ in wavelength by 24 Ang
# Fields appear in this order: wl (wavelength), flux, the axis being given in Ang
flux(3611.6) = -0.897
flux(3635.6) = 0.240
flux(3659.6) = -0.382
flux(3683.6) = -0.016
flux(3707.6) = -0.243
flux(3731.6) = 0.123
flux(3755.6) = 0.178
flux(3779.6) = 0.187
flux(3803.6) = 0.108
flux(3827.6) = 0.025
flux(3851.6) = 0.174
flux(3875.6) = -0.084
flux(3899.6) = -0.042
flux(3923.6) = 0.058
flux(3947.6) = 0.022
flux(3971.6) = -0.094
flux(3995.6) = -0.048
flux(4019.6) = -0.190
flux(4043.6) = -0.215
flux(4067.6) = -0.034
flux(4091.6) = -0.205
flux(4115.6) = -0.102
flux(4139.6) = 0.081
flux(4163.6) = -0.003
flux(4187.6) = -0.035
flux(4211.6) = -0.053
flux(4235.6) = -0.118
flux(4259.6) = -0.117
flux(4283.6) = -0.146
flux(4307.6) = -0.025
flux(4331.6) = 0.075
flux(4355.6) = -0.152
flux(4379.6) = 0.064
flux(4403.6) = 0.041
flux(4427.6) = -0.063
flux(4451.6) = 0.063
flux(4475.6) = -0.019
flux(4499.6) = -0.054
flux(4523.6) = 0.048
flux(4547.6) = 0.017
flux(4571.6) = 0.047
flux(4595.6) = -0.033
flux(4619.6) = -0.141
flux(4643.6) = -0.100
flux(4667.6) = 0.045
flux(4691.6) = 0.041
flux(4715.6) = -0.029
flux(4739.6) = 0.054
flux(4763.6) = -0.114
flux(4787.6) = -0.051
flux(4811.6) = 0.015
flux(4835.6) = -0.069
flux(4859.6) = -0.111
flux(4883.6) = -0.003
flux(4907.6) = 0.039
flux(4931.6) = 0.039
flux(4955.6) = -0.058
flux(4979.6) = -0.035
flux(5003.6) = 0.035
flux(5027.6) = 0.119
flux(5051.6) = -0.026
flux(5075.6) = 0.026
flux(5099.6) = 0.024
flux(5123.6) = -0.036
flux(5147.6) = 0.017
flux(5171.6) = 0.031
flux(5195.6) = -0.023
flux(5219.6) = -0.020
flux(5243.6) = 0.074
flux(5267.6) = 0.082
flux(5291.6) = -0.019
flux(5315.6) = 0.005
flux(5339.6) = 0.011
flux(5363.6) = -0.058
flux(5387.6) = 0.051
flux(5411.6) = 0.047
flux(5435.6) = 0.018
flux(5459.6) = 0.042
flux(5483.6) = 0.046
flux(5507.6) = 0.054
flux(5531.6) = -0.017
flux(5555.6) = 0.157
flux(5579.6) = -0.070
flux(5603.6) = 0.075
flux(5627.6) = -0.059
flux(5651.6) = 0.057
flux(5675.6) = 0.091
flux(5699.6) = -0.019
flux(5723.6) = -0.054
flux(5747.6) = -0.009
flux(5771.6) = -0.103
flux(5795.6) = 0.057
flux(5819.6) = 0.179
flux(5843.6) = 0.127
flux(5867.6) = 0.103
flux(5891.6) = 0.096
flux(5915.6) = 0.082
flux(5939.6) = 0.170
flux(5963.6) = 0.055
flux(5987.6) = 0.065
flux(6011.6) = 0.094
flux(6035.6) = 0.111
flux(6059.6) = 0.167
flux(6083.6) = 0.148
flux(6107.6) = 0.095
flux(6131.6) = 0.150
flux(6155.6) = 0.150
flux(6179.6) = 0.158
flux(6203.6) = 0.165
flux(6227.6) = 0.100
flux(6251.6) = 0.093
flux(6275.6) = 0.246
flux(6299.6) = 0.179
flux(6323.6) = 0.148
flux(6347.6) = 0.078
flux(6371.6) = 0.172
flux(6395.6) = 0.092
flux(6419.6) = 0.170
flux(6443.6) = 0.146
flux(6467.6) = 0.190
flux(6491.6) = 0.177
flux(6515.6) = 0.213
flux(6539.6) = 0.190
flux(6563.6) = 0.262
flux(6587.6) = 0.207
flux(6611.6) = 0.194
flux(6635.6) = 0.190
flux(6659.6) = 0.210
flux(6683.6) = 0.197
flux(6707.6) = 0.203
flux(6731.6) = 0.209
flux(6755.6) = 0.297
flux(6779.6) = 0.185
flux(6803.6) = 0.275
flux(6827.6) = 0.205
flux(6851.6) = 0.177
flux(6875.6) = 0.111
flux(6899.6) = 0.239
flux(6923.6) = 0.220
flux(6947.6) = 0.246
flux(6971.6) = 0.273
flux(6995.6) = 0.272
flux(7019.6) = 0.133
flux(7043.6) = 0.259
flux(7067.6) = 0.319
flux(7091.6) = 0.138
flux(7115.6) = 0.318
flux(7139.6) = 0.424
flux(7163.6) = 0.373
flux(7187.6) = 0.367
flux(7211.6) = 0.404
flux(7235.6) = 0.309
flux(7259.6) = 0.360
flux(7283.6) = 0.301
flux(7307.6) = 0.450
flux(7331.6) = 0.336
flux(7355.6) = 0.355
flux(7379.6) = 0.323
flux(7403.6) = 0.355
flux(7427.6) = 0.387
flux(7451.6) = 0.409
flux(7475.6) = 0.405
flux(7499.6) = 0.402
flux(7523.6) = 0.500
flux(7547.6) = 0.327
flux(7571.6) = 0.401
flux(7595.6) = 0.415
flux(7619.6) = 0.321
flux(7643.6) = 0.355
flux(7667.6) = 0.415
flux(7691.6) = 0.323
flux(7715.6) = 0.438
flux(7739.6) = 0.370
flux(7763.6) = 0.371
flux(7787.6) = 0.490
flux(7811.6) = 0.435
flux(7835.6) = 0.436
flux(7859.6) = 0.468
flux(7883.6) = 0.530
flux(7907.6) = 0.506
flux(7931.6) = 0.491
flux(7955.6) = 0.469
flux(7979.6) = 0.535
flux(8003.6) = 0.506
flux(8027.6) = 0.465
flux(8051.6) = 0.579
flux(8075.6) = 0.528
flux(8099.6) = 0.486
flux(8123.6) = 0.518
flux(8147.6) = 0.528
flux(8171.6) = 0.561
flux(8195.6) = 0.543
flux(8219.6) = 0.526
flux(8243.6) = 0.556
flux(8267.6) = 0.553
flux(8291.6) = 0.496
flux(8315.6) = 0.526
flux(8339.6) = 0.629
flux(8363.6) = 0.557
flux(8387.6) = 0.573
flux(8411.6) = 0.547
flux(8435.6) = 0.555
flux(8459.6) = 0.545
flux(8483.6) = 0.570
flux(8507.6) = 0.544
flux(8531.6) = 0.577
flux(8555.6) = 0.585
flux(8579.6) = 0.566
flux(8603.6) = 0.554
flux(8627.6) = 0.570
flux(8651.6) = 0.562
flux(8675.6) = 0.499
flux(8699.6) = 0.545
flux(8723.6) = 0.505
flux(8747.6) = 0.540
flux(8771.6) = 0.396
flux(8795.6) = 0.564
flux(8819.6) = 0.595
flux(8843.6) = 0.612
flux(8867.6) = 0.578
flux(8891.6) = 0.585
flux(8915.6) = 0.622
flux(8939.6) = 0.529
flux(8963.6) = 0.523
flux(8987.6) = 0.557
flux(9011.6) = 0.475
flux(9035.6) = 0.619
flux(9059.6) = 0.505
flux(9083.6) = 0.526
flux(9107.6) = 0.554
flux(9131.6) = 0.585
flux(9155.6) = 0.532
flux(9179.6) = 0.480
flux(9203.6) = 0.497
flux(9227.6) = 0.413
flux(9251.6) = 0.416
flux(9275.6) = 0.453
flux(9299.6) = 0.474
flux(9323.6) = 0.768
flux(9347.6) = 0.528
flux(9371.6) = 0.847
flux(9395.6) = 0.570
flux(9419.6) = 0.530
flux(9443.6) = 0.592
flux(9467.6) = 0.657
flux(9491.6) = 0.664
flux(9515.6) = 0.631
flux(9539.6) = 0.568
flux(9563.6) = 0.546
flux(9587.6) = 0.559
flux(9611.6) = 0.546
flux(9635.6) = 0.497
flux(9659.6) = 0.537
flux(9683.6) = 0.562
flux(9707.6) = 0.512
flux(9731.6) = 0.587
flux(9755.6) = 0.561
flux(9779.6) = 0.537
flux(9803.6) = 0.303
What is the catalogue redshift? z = 0.786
